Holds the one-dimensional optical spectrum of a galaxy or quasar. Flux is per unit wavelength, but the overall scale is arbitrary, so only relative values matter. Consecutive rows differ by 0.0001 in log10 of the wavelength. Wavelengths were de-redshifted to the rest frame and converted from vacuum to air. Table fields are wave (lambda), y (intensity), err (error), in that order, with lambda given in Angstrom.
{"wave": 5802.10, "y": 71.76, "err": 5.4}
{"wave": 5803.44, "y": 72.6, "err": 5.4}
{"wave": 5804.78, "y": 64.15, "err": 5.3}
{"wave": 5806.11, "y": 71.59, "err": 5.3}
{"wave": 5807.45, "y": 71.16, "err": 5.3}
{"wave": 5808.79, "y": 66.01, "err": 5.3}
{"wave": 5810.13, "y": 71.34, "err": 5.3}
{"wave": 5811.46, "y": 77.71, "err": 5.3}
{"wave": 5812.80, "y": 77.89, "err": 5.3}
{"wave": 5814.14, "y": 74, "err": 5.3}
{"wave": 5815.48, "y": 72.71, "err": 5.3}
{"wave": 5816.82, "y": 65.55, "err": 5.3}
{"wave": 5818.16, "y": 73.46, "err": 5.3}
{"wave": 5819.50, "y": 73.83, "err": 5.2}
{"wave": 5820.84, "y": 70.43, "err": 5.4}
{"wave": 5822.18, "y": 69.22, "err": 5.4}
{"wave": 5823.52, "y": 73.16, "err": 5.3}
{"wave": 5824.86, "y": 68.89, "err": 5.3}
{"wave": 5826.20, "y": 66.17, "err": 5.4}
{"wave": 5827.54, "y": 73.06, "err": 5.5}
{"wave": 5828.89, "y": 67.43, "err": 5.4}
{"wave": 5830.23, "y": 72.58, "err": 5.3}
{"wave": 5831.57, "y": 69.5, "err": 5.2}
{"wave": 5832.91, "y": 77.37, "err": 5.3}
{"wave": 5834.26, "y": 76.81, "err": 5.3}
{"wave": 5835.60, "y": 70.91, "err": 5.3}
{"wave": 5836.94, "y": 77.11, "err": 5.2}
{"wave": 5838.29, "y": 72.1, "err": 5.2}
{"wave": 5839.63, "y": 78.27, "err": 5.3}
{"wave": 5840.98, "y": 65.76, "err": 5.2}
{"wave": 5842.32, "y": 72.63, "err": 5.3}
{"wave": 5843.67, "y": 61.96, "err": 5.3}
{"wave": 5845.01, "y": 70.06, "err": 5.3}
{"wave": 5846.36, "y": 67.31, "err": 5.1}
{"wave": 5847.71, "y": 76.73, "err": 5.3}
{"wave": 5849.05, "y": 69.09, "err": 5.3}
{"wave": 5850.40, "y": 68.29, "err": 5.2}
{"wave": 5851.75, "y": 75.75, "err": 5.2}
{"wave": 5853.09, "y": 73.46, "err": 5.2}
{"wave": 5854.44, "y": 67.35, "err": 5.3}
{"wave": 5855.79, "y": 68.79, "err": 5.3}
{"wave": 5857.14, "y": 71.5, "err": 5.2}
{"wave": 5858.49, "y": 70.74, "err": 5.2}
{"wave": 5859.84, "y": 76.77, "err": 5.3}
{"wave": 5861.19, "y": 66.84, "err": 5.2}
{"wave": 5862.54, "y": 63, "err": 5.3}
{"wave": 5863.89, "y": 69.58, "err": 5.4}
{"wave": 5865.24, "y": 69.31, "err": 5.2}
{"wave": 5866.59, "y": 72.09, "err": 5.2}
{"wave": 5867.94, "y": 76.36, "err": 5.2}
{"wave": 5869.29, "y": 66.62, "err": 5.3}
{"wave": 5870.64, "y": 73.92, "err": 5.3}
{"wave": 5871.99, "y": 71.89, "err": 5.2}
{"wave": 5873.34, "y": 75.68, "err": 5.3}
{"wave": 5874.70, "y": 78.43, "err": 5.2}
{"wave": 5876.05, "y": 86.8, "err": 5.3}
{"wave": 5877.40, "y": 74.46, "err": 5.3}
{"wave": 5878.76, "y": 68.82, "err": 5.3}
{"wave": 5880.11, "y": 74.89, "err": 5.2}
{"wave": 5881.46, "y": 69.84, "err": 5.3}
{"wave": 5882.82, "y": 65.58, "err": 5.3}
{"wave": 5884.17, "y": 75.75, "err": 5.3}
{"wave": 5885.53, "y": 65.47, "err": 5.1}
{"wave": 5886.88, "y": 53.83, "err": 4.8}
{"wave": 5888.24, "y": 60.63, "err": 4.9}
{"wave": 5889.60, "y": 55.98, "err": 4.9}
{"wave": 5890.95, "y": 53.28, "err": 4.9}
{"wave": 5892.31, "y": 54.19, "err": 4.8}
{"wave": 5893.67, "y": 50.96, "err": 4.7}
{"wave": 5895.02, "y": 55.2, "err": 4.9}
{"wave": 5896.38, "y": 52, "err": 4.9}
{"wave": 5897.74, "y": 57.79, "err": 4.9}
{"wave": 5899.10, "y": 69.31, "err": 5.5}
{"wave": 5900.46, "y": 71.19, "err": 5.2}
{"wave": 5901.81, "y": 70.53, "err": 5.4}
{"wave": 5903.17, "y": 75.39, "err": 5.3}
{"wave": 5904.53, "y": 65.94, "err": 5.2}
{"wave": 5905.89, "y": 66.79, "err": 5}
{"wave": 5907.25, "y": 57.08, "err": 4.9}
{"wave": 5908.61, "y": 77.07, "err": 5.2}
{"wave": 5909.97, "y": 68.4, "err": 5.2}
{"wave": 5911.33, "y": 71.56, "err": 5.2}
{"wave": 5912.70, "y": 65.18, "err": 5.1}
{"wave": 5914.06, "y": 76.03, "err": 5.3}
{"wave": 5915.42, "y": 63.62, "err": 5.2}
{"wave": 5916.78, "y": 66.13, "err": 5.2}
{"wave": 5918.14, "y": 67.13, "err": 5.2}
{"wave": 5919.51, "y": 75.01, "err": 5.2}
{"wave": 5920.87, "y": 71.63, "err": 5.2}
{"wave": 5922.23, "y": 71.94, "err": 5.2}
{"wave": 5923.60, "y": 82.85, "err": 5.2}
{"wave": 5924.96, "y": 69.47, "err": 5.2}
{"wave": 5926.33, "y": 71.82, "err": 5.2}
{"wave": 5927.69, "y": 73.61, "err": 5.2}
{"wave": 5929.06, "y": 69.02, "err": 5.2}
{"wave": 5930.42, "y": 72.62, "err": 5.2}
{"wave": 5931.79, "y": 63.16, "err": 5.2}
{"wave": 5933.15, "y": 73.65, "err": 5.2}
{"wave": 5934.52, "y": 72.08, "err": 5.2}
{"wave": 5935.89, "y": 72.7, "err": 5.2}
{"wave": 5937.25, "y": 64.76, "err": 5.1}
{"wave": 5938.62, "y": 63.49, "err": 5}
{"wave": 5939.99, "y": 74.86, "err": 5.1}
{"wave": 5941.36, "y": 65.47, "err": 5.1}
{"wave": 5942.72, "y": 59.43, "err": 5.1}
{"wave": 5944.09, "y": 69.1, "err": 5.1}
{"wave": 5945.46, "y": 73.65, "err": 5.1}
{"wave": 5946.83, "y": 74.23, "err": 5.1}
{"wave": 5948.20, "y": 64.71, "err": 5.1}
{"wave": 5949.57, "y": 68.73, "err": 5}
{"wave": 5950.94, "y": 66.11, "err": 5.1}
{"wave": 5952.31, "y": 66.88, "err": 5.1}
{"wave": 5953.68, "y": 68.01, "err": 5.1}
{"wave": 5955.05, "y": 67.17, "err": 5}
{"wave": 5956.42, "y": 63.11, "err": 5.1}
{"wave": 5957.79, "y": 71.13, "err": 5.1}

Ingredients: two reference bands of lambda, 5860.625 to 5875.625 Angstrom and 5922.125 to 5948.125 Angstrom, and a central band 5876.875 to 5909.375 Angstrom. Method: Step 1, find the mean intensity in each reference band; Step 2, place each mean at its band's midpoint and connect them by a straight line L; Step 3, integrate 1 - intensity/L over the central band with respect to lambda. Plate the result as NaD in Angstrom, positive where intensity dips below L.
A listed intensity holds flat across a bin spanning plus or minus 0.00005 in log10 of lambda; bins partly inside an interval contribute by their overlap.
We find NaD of 3.1 Angstrom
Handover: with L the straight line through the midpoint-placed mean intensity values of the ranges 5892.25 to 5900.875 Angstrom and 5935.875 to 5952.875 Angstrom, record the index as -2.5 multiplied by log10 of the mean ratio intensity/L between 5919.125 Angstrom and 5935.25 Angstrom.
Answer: -0.12 mag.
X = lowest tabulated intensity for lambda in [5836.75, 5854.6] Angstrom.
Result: 61.96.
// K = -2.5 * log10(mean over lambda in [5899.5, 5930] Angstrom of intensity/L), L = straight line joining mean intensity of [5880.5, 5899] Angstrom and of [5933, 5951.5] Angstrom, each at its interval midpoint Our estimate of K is -0.10 mag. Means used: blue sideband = 59.8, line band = 70.4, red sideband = 68.6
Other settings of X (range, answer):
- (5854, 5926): 50.96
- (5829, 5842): 65.76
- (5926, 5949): 59.43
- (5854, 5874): 63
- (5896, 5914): 52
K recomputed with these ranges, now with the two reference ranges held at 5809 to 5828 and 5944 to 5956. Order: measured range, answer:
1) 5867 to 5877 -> -0.08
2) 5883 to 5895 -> 0.19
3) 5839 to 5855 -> 0.01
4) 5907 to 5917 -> 0.01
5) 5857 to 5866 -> 0.02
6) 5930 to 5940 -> 0.00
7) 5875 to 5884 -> -0.05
